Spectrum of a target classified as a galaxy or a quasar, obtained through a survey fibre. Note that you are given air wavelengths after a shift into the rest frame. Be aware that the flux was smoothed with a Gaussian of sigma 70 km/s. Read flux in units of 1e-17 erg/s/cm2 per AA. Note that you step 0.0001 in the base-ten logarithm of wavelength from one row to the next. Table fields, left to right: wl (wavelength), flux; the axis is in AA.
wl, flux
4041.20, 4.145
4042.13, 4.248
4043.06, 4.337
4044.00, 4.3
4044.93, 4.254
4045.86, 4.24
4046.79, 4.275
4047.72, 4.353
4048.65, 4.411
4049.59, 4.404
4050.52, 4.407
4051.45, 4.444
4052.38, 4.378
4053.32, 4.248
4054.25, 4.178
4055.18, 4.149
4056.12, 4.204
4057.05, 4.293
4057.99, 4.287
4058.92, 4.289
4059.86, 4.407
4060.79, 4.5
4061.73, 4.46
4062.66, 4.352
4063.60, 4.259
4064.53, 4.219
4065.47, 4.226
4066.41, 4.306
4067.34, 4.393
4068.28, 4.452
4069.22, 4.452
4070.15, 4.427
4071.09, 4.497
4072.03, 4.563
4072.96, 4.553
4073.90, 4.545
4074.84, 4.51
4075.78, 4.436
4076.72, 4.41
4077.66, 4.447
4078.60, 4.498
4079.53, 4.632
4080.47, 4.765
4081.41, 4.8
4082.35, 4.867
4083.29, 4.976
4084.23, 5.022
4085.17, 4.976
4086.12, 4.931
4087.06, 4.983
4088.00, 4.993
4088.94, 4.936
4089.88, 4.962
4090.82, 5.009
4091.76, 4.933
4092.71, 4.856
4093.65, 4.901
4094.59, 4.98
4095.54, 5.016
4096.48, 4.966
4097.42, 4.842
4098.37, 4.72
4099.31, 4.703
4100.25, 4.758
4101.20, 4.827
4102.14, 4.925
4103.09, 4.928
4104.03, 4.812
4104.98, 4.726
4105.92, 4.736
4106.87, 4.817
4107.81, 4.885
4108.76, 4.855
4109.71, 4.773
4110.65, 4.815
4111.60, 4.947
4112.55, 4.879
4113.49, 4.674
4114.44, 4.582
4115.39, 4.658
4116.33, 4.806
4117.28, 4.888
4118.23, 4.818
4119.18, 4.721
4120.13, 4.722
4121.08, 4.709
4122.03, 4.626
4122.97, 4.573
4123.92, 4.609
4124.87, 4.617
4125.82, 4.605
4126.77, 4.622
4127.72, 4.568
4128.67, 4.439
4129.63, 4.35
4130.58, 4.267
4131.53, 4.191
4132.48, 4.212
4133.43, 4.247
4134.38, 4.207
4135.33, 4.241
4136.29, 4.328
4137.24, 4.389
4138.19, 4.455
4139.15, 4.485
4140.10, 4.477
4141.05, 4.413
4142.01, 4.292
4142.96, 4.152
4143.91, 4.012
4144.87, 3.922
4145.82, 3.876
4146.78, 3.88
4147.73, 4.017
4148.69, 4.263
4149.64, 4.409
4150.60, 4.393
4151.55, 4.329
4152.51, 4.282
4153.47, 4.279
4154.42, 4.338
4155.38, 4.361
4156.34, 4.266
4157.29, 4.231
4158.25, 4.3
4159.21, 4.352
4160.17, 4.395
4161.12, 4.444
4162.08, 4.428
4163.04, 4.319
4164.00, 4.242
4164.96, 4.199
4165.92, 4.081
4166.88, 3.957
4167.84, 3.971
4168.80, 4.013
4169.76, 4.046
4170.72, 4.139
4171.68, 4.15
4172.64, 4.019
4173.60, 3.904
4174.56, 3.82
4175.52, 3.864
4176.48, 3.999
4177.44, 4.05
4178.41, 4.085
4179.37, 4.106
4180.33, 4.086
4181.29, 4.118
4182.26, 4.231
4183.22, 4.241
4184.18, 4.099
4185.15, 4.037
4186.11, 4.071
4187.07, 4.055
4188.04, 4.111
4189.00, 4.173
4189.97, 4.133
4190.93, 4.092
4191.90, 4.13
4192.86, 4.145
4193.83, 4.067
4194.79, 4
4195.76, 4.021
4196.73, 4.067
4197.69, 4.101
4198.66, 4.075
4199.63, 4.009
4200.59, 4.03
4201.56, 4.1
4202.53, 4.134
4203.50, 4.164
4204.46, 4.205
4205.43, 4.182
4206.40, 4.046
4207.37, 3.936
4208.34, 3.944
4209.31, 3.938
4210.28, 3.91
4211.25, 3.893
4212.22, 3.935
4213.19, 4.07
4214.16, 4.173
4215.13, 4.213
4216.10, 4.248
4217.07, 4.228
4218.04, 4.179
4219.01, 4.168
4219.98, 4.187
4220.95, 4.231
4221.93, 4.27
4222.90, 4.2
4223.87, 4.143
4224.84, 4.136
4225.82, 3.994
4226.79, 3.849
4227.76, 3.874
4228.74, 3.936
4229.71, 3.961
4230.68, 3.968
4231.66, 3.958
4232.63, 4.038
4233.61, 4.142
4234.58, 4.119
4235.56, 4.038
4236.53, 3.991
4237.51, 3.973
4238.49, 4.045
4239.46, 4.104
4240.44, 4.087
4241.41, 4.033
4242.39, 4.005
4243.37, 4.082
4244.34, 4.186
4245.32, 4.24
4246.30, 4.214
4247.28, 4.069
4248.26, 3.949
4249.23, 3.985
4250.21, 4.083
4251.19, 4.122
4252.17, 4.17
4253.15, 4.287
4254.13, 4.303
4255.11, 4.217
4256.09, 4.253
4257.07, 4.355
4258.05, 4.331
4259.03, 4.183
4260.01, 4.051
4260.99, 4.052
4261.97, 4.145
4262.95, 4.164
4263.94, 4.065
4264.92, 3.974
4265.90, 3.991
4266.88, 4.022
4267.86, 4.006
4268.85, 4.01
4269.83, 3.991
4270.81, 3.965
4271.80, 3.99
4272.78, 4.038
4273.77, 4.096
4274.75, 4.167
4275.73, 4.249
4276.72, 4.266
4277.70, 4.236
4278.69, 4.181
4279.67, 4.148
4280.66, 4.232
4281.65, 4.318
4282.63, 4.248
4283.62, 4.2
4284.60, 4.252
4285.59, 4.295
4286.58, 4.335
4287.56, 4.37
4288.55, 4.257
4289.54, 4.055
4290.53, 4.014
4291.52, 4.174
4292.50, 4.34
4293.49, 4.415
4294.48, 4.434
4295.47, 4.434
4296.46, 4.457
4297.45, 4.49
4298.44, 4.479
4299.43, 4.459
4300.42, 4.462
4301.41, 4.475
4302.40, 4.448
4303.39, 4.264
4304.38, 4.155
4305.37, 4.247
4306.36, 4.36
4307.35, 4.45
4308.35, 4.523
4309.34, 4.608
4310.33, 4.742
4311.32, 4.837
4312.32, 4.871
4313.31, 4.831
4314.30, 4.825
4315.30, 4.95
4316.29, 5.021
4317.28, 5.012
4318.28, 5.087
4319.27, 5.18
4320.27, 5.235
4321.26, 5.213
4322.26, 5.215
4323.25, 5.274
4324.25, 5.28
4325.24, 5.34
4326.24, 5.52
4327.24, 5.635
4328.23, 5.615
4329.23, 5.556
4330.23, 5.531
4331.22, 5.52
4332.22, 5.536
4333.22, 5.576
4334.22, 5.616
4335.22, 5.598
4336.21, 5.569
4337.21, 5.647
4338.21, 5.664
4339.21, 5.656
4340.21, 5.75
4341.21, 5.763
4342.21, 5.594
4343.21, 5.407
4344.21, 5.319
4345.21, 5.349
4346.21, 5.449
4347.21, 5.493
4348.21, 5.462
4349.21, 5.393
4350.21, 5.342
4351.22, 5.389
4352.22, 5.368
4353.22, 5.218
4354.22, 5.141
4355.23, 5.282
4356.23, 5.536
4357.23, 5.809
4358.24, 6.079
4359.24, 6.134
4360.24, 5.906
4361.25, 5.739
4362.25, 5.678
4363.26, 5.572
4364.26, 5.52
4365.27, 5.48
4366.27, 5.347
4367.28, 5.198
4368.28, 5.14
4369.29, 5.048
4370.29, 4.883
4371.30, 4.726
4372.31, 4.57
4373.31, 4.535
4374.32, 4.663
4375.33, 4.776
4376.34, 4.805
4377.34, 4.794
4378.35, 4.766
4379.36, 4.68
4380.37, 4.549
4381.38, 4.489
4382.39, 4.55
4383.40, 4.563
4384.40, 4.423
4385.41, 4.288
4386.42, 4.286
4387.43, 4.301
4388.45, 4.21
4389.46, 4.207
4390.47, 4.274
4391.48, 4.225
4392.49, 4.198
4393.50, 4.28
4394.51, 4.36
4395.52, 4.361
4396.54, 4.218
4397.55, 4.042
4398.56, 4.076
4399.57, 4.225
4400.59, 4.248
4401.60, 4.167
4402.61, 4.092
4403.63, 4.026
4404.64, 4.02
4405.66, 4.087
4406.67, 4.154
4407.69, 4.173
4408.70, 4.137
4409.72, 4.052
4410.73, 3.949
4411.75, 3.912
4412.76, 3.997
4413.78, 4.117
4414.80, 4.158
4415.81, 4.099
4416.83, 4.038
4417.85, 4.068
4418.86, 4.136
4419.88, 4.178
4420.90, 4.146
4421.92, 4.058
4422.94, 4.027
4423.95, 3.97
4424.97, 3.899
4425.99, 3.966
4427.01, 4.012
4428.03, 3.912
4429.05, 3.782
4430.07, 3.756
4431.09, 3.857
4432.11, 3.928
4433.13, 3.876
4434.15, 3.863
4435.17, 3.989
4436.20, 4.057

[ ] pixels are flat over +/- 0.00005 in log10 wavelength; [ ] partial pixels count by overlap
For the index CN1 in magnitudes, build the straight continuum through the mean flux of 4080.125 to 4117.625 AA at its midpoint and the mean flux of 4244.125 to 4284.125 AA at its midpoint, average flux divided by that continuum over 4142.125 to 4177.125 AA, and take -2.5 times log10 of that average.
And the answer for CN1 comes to 0.11 mag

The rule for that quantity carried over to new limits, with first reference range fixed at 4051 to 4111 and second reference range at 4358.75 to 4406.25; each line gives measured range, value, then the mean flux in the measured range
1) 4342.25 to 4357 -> -0.16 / 5.38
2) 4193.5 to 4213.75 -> 0.15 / 4.04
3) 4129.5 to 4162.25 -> 0.09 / 4.27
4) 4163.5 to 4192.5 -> 0.14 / 4.07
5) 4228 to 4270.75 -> 0.14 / 4.09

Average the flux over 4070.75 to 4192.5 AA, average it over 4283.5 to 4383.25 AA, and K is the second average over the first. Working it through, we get 1.13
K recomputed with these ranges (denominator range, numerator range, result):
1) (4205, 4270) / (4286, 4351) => 1.22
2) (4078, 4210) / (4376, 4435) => 0.95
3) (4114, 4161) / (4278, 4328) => 1.05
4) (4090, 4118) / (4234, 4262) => 0.85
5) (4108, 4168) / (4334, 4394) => 1.16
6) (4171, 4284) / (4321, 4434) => 1.17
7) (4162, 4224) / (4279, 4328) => 1.13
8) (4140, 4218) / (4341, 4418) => 1.15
